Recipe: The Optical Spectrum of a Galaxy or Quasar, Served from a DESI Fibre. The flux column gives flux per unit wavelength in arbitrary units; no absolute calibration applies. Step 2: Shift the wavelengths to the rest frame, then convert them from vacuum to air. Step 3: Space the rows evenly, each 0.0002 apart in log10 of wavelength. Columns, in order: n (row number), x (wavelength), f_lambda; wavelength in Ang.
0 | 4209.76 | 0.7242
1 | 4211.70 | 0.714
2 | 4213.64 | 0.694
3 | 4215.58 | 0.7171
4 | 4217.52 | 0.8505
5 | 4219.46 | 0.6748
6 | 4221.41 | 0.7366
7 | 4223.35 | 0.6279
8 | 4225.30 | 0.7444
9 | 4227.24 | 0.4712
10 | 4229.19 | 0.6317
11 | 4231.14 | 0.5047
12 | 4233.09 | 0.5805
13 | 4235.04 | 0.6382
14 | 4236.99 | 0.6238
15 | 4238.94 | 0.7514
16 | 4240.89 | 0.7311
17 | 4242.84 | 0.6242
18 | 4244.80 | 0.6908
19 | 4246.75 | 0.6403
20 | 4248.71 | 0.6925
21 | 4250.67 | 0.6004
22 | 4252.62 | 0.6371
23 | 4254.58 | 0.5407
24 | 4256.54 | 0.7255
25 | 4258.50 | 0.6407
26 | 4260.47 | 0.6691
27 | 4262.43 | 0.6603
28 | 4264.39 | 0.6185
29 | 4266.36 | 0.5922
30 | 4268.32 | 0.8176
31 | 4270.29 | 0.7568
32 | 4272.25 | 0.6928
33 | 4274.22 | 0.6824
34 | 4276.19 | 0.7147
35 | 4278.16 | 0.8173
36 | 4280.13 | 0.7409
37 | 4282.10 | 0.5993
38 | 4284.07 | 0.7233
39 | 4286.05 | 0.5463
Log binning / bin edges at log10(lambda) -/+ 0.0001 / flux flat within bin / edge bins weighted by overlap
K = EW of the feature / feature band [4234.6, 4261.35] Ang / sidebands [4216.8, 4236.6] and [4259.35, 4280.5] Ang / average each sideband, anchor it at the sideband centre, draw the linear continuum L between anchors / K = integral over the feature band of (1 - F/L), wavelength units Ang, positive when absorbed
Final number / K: 0.58 Ang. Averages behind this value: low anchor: 0.643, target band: 0.658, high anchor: 0.704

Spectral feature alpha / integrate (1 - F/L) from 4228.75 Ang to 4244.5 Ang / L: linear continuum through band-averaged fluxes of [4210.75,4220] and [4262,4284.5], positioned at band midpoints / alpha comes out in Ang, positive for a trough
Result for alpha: 1.8 Ang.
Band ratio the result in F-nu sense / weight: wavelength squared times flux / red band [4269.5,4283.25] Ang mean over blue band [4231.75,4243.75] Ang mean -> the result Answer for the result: 1.11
